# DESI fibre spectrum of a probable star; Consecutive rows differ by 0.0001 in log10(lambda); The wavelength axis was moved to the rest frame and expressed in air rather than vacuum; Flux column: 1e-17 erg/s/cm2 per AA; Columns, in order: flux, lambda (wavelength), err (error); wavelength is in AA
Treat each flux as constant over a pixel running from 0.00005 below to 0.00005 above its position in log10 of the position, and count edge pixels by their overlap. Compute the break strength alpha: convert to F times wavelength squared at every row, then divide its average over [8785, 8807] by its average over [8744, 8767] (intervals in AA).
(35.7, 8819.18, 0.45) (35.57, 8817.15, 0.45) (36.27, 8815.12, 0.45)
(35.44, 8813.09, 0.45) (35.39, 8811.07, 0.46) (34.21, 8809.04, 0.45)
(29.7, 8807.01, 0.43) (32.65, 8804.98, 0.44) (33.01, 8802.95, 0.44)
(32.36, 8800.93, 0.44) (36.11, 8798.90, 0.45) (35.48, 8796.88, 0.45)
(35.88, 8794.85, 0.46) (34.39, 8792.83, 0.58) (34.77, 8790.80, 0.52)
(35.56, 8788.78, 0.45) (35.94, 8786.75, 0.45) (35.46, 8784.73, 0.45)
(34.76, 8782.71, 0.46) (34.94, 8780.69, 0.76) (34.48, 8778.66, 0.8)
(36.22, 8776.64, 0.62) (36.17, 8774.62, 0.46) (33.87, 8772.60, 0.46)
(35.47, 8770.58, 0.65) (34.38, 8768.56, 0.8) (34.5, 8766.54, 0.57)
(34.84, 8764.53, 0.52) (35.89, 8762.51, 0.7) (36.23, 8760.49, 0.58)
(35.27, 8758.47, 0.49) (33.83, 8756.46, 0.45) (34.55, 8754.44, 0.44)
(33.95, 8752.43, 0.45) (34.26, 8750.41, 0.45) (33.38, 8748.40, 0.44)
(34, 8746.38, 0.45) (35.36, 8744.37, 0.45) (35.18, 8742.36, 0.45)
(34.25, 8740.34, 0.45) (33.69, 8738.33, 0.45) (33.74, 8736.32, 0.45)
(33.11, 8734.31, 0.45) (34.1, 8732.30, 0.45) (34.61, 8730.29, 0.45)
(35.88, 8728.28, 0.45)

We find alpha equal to 1.00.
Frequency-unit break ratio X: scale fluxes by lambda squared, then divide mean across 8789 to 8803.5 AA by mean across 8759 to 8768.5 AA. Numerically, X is 0.99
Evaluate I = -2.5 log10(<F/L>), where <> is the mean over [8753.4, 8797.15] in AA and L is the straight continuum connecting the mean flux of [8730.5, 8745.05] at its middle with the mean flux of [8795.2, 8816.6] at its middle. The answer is -0.03 mag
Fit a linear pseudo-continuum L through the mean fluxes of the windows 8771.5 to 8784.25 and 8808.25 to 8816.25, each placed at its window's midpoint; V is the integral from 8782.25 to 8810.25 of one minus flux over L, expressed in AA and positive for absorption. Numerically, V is 0.8 AA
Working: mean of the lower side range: 35.1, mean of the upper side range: 35.4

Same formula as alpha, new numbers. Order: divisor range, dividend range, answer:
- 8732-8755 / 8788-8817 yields 1.02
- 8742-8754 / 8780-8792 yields 1.03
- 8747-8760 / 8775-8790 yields 1.04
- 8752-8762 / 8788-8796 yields 1.02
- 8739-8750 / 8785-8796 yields 1.04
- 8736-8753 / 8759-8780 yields 1.03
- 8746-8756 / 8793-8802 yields 1.04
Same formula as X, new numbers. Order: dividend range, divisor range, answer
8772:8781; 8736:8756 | 1.03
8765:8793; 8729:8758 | 1.03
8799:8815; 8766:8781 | 0.97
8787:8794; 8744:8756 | 1.03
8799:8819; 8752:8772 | 0.99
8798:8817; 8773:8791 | 0.97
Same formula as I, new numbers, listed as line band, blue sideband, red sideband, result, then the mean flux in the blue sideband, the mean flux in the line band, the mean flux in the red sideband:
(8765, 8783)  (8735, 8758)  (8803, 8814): -0.04 mag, 34.2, 35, 33.4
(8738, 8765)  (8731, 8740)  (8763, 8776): -0.01 mag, 33.8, 34.6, 35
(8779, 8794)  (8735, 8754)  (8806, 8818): -0.02 mag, 34.2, 35.1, 34.4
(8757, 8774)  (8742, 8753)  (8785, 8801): -0.01 mag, 34.3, 35.1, 35.2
